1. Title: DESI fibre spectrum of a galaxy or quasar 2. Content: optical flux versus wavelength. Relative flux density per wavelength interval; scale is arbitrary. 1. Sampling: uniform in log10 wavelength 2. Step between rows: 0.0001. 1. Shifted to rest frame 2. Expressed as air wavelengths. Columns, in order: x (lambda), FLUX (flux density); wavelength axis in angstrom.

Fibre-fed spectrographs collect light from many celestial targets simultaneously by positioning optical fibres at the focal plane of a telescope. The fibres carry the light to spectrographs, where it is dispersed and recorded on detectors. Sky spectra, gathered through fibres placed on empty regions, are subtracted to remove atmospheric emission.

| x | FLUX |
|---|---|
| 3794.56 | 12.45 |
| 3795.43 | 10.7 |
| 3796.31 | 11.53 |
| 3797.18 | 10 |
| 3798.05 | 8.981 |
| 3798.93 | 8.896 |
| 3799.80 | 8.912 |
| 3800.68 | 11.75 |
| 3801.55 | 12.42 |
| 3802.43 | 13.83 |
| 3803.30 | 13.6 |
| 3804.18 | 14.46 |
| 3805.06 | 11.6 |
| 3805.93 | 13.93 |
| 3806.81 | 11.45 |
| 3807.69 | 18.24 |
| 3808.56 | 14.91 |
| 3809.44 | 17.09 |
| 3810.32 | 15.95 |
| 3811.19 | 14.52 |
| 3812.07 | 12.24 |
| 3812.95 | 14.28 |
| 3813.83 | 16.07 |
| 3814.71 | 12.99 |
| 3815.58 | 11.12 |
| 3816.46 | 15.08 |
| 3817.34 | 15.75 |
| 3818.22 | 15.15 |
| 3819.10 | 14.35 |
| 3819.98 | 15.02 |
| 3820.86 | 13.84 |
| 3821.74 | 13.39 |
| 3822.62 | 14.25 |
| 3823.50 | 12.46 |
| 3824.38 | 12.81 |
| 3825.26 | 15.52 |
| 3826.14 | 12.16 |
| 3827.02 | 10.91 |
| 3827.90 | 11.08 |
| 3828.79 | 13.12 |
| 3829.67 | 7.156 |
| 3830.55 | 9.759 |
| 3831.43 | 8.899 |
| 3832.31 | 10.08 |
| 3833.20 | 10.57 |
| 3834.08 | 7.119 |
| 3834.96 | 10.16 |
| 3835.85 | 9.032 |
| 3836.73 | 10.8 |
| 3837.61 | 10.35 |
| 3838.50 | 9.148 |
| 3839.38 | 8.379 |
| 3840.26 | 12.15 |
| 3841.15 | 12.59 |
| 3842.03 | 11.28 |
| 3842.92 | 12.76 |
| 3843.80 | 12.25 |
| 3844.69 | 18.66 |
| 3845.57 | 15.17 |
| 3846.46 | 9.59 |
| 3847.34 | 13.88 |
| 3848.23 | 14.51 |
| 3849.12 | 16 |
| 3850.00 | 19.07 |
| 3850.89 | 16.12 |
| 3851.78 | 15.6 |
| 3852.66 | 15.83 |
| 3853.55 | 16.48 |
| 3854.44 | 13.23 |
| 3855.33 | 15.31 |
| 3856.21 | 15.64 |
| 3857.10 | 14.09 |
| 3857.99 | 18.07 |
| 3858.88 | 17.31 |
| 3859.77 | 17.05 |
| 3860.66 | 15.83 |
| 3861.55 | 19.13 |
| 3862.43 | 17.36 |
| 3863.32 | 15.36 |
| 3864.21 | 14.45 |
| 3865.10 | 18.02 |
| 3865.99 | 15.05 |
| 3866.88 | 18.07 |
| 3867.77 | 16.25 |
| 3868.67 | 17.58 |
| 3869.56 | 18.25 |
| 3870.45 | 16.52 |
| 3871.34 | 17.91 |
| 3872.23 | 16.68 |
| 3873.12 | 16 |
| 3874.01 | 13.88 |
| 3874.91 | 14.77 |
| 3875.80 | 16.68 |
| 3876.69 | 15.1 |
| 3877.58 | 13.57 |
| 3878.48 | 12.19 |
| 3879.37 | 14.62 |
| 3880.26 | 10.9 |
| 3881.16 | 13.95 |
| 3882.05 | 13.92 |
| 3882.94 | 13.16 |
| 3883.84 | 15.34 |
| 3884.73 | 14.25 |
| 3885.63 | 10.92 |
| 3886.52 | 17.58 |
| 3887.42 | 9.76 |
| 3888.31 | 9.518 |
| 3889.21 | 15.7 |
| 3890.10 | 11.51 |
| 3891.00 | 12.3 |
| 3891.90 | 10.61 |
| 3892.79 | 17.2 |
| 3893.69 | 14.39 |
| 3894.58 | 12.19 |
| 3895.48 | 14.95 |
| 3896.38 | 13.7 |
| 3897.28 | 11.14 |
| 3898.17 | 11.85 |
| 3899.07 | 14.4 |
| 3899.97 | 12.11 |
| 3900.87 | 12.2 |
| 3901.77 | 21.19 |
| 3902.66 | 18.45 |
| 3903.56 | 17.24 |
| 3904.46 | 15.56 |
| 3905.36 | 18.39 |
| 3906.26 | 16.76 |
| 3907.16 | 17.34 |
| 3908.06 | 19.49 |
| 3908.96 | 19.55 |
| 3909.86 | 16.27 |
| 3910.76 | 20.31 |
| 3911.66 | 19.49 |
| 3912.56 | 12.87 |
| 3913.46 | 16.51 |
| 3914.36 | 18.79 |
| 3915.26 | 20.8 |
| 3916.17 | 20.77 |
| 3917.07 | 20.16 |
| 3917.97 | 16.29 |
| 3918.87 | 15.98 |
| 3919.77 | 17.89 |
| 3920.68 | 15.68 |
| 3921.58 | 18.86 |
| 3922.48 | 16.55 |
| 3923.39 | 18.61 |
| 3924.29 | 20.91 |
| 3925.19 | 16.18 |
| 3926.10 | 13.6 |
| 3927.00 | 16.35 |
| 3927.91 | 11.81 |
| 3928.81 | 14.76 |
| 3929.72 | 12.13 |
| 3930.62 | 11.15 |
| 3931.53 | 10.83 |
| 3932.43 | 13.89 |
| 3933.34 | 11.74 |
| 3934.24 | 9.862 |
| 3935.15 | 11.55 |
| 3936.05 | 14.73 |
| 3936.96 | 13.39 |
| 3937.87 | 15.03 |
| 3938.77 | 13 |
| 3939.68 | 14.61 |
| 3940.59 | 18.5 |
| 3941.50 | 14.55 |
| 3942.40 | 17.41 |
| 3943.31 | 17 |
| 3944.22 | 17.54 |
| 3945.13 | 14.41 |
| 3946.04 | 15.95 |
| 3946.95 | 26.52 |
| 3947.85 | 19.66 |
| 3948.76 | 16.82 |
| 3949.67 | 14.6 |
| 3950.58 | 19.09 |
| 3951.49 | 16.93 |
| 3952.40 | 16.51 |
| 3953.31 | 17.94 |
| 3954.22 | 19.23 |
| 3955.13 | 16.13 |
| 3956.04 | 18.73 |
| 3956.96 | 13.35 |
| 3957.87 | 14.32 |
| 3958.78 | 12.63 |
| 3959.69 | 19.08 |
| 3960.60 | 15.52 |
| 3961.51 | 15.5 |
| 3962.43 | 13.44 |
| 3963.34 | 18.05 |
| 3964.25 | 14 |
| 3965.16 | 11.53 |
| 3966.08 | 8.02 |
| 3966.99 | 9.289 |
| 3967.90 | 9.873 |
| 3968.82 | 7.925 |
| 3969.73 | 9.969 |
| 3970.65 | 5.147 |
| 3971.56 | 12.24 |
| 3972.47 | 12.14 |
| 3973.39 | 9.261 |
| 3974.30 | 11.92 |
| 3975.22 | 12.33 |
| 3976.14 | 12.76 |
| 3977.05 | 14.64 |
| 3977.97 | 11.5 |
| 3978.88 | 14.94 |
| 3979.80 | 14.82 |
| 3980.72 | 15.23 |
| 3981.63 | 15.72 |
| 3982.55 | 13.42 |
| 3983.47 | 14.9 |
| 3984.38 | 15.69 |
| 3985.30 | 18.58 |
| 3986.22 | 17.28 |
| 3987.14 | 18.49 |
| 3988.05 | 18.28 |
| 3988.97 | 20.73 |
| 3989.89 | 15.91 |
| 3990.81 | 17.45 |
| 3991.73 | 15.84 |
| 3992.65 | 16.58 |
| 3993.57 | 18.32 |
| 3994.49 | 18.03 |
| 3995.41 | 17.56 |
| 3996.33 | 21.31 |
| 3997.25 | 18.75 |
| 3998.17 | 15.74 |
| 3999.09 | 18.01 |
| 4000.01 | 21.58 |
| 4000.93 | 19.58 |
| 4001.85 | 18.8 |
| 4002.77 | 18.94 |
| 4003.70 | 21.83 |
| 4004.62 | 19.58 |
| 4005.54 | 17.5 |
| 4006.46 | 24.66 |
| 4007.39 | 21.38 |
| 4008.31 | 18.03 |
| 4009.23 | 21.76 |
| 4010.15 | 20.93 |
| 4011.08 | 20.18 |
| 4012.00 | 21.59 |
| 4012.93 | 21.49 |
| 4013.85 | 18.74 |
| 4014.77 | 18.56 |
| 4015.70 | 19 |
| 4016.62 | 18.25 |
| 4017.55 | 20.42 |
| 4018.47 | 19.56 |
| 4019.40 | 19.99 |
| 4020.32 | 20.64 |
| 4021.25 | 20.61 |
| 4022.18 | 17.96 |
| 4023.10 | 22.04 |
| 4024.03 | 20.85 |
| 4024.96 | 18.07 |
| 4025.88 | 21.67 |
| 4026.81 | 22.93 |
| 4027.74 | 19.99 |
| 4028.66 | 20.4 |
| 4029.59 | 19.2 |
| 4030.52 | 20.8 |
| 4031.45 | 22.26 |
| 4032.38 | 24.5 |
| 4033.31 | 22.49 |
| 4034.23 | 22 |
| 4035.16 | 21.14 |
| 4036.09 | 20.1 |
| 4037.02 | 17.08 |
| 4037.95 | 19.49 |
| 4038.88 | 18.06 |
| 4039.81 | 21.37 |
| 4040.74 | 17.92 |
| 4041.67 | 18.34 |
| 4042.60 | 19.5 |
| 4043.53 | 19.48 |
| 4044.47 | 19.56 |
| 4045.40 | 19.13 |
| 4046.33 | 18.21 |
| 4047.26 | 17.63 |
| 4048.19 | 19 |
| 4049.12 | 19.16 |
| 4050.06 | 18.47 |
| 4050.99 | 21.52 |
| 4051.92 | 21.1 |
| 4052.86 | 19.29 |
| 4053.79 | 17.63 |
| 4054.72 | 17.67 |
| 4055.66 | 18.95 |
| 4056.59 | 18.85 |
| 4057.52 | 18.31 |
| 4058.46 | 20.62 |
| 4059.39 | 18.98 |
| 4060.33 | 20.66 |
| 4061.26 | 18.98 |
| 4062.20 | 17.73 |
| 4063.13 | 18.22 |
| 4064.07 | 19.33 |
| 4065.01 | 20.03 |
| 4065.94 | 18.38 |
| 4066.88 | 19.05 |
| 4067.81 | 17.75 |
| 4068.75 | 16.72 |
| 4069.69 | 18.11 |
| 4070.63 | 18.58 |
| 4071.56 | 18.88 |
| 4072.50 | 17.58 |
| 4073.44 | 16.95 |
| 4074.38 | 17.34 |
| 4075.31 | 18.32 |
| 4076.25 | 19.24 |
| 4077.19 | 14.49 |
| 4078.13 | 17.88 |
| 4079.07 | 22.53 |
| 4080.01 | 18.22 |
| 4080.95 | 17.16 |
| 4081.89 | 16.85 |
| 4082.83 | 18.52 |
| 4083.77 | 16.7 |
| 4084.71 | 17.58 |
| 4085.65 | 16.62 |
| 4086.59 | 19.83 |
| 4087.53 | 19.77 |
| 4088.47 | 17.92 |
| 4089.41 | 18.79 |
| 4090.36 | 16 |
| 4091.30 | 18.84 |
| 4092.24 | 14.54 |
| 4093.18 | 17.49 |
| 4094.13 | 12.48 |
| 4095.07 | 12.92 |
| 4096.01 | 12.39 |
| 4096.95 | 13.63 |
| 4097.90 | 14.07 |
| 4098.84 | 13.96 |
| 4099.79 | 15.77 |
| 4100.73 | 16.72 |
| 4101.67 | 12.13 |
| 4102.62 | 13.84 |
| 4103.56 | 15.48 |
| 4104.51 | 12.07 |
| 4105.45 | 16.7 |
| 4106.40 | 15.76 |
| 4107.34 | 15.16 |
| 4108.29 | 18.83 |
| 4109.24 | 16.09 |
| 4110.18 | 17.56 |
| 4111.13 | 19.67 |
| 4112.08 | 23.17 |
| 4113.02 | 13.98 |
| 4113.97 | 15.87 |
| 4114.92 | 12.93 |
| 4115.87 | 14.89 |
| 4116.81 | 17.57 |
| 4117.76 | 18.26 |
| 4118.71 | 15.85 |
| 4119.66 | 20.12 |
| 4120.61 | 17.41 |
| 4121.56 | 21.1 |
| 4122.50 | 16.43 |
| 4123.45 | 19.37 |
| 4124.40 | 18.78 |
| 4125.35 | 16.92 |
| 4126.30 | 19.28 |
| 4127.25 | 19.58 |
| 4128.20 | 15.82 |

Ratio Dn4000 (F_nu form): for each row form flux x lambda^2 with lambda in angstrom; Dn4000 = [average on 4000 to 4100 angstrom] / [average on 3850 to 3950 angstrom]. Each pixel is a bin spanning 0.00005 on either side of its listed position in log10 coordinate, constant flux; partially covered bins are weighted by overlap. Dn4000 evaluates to 1.3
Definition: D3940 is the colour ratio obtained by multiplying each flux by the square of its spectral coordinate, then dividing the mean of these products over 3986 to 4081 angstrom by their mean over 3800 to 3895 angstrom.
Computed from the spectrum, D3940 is 1.5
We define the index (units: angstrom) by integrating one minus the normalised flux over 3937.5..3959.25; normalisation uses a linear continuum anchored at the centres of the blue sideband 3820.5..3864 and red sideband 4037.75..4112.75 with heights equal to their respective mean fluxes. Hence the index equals -2.0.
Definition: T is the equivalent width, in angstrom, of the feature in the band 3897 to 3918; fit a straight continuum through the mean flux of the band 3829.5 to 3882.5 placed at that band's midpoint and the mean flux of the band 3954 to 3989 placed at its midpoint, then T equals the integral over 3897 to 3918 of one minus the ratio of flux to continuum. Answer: -4.5 angstrom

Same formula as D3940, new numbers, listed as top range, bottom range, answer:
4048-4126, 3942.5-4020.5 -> 1.10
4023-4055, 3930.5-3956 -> 1.32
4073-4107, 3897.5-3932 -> 1.08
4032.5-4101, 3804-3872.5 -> 1.45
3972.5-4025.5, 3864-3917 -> 1.23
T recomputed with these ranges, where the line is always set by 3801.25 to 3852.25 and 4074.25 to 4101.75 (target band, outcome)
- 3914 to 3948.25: -3.5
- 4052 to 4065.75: -2.3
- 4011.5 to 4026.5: -4.1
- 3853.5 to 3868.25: -3.0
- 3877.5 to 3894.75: 0.8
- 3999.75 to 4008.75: -2.7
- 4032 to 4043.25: -2.9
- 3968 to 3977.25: 2.7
